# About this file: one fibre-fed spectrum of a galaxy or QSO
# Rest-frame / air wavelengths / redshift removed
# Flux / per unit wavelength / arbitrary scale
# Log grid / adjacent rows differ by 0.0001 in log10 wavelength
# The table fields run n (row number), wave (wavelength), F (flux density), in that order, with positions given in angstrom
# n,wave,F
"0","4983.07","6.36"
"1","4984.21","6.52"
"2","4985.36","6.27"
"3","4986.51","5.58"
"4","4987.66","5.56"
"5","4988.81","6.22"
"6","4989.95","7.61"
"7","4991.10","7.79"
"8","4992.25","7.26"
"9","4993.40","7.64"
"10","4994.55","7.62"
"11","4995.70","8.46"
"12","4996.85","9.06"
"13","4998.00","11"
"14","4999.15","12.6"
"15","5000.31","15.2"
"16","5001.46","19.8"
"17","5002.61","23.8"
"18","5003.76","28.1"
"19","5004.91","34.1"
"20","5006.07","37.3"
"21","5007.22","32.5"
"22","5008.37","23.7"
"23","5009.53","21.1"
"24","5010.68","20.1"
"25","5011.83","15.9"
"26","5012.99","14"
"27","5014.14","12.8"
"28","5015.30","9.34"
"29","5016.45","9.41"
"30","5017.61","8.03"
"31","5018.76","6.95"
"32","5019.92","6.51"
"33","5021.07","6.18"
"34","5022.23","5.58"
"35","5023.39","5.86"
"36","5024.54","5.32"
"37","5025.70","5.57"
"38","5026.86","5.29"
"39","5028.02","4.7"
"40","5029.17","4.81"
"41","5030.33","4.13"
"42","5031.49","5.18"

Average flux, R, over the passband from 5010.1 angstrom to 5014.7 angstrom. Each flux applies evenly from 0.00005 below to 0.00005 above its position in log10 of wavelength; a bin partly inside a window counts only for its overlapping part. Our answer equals 15.7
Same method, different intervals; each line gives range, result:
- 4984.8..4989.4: 5.92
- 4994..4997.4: 8.38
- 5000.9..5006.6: 28.6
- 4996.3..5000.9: 12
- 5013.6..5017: 10.5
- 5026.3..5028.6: 5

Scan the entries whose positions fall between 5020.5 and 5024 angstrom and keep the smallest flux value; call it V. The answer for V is 5.58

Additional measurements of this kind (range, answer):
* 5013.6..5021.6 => 6.18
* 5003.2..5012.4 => 15.9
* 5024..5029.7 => 4.7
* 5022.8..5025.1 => 5.32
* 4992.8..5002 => 7.62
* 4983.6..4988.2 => 5.56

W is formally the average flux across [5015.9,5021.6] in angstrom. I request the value 7.42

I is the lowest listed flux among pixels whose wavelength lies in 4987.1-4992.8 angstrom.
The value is 5.56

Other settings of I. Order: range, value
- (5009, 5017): 9.34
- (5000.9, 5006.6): 19.8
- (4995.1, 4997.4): 8.46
